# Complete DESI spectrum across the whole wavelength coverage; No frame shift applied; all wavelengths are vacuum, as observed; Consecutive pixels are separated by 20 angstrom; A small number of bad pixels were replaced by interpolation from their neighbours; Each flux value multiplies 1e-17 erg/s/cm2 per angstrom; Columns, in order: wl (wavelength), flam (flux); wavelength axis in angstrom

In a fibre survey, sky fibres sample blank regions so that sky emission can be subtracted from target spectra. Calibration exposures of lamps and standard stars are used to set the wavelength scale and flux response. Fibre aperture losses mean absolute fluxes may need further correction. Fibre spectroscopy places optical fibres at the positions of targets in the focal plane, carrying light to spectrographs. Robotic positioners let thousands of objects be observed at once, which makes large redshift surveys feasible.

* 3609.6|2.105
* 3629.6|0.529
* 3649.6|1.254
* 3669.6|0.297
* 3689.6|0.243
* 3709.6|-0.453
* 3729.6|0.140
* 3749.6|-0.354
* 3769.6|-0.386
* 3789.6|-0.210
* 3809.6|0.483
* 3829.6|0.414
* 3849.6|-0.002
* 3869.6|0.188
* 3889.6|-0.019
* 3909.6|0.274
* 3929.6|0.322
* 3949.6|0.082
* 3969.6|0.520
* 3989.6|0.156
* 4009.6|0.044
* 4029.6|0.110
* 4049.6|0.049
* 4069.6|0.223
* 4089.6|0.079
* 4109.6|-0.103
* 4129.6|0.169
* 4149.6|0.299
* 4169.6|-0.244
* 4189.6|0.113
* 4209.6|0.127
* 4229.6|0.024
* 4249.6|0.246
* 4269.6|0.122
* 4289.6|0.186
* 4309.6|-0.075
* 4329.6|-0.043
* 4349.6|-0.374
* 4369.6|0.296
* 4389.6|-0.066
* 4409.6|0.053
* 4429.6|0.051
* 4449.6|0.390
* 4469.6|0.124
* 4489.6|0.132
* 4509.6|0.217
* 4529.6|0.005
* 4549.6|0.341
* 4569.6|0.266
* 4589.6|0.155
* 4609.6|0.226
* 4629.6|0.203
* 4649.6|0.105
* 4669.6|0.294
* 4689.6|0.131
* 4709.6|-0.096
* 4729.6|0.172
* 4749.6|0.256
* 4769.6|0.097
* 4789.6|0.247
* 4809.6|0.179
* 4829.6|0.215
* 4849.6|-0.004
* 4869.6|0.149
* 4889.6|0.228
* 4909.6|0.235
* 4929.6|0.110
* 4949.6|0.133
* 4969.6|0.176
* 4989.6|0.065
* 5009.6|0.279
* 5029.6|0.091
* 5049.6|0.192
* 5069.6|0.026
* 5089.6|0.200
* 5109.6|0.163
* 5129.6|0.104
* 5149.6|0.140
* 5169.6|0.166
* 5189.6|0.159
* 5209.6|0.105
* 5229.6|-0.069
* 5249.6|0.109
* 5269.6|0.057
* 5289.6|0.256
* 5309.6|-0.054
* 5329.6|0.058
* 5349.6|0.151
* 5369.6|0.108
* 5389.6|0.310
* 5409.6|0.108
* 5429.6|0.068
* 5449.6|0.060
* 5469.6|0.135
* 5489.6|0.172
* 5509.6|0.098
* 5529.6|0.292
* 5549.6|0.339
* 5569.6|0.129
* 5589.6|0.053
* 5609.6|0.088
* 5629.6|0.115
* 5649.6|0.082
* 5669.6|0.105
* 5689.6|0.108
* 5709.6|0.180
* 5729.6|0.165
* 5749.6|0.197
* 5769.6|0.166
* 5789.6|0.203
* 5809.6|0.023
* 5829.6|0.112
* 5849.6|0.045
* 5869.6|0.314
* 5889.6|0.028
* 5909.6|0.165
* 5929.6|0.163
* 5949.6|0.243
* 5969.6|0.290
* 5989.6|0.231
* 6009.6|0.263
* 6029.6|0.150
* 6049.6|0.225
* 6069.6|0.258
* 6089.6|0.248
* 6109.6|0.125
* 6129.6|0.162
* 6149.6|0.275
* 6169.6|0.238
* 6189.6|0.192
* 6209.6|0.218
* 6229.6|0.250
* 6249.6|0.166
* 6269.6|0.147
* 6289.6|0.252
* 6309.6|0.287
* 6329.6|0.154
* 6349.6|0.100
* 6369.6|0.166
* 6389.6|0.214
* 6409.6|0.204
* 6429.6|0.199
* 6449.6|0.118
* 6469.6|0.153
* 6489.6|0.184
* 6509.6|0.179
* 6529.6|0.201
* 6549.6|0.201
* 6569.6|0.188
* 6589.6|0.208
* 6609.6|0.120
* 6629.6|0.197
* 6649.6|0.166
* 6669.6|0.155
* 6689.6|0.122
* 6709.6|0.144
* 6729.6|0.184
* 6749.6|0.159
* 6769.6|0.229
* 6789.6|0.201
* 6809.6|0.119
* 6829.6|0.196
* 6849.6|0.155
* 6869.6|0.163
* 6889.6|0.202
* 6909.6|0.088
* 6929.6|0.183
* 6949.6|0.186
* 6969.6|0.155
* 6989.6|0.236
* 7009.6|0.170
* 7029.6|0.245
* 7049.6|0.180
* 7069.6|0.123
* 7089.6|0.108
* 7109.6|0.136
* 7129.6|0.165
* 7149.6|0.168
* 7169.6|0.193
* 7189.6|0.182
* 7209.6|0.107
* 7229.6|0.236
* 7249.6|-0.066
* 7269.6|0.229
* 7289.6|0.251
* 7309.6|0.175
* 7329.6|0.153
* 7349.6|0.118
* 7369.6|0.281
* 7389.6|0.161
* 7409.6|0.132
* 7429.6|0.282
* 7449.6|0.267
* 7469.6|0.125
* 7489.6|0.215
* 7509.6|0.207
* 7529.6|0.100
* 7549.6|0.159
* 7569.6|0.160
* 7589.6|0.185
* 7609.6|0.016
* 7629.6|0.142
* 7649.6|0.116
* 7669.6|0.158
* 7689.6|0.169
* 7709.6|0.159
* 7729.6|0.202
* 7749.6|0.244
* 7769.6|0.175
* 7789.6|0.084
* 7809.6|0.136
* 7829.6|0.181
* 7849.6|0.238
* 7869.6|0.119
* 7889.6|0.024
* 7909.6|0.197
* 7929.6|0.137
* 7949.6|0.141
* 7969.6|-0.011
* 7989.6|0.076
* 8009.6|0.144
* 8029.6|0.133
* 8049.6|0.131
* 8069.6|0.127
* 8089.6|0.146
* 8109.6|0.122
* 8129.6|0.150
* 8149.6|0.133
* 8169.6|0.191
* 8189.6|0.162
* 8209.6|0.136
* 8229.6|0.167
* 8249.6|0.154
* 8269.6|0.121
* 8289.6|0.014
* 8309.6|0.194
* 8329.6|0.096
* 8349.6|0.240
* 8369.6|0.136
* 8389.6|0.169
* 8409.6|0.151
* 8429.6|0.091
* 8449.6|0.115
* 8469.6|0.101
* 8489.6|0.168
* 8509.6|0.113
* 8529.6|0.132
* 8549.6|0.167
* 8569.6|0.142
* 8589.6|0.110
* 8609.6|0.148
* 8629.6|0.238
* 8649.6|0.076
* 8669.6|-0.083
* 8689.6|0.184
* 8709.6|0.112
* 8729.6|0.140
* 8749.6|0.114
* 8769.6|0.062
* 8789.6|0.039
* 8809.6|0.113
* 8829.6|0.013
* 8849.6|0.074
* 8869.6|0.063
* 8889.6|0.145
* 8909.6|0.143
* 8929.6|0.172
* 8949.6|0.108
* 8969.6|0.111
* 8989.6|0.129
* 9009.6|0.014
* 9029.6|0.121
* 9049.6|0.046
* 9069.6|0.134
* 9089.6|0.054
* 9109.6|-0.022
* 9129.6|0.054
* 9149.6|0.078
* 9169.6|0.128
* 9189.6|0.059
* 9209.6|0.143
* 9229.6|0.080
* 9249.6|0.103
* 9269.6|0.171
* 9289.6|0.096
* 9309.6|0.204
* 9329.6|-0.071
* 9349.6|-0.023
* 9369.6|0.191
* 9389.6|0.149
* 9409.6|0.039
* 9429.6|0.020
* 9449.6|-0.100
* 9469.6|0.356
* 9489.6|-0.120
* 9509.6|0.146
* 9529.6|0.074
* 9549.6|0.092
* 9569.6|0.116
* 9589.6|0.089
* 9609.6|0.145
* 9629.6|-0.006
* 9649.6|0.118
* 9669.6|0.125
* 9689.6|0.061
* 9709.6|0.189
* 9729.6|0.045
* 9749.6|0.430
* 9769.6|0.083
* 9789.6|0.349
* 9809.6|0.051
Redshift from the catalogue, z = 0.485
